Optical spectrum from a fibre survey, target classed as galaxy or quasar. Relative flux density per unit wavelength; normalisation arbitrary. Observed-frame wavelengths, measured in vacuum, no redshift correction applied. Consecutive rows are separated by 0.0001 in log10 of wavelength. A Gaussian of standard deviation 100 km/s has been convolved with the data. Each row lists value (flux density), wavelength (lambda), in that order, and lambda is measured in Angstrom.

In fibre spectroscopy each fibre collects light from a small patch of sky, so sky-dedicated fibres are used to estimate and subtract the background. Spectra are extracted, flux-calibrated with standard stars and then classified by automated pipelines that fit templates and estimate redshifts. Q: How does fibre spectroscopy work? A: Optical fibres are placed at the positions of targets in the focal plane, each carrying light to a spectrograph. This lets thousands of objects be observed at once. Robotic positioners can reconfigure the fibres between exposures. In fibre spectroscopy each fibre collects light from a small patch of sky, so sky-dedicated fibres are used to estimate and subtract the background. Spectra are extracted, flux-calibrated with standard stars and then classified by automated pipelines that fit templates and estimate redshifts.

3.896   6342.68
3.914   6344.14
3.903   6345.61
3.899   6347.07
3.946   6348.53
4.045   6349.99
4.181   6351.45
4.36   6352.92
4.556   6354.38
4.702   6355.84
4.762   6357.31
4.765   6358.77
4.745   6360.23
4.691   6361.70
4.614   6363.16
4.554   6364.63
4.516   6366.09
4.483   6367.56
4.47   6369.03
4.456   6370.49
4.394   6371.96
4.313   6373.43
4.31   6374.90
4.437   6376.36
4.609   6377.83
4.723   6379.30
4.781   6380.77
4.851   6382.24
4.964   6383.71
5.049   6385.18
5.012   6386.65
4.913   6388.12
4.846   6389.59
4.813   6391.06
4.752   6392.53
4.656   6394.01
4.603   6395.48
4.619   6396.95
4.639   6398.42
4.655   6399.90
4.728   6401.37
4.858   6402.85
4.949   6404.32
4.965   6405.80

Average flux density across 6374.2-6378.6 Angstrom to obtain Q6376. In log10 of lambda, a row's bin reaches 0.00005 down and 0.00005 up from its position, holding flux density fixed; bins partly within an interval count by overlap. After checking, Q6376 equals 4.46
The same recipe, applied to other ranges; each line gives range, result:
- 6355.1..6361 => 4.74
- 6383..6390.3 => 4.96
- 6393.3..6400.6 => 4.64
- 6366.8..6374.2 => 4.42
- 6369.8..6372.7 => 4.42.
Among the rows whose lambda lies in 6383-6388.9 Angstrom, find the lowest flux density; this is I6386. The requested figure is 4.913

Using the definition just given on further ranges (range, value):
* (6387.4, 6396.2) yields 4.603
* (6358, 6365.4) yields 4.554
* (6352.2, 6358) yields 4.36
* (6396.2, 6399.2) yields 4.619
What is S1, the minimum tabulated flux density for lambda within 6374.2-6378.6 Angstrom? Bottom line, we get 4.31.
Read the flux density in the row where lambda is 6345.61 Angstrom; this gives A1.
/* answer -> 3.903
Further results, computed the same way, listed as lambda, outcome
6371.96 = 4.394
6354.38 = 4.556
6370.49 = 4.456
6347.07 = 3.899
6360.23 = 4.745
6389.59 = 4.846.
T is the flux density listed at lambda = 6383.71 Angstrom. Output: 4.964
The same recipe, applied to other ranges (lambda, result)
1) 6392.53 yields 4.752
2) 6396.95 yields 4.619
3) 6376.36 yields 4.437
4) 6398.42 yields 4.639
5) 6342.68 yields 3.896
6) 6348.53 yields 3.946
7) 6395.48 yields 4.603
